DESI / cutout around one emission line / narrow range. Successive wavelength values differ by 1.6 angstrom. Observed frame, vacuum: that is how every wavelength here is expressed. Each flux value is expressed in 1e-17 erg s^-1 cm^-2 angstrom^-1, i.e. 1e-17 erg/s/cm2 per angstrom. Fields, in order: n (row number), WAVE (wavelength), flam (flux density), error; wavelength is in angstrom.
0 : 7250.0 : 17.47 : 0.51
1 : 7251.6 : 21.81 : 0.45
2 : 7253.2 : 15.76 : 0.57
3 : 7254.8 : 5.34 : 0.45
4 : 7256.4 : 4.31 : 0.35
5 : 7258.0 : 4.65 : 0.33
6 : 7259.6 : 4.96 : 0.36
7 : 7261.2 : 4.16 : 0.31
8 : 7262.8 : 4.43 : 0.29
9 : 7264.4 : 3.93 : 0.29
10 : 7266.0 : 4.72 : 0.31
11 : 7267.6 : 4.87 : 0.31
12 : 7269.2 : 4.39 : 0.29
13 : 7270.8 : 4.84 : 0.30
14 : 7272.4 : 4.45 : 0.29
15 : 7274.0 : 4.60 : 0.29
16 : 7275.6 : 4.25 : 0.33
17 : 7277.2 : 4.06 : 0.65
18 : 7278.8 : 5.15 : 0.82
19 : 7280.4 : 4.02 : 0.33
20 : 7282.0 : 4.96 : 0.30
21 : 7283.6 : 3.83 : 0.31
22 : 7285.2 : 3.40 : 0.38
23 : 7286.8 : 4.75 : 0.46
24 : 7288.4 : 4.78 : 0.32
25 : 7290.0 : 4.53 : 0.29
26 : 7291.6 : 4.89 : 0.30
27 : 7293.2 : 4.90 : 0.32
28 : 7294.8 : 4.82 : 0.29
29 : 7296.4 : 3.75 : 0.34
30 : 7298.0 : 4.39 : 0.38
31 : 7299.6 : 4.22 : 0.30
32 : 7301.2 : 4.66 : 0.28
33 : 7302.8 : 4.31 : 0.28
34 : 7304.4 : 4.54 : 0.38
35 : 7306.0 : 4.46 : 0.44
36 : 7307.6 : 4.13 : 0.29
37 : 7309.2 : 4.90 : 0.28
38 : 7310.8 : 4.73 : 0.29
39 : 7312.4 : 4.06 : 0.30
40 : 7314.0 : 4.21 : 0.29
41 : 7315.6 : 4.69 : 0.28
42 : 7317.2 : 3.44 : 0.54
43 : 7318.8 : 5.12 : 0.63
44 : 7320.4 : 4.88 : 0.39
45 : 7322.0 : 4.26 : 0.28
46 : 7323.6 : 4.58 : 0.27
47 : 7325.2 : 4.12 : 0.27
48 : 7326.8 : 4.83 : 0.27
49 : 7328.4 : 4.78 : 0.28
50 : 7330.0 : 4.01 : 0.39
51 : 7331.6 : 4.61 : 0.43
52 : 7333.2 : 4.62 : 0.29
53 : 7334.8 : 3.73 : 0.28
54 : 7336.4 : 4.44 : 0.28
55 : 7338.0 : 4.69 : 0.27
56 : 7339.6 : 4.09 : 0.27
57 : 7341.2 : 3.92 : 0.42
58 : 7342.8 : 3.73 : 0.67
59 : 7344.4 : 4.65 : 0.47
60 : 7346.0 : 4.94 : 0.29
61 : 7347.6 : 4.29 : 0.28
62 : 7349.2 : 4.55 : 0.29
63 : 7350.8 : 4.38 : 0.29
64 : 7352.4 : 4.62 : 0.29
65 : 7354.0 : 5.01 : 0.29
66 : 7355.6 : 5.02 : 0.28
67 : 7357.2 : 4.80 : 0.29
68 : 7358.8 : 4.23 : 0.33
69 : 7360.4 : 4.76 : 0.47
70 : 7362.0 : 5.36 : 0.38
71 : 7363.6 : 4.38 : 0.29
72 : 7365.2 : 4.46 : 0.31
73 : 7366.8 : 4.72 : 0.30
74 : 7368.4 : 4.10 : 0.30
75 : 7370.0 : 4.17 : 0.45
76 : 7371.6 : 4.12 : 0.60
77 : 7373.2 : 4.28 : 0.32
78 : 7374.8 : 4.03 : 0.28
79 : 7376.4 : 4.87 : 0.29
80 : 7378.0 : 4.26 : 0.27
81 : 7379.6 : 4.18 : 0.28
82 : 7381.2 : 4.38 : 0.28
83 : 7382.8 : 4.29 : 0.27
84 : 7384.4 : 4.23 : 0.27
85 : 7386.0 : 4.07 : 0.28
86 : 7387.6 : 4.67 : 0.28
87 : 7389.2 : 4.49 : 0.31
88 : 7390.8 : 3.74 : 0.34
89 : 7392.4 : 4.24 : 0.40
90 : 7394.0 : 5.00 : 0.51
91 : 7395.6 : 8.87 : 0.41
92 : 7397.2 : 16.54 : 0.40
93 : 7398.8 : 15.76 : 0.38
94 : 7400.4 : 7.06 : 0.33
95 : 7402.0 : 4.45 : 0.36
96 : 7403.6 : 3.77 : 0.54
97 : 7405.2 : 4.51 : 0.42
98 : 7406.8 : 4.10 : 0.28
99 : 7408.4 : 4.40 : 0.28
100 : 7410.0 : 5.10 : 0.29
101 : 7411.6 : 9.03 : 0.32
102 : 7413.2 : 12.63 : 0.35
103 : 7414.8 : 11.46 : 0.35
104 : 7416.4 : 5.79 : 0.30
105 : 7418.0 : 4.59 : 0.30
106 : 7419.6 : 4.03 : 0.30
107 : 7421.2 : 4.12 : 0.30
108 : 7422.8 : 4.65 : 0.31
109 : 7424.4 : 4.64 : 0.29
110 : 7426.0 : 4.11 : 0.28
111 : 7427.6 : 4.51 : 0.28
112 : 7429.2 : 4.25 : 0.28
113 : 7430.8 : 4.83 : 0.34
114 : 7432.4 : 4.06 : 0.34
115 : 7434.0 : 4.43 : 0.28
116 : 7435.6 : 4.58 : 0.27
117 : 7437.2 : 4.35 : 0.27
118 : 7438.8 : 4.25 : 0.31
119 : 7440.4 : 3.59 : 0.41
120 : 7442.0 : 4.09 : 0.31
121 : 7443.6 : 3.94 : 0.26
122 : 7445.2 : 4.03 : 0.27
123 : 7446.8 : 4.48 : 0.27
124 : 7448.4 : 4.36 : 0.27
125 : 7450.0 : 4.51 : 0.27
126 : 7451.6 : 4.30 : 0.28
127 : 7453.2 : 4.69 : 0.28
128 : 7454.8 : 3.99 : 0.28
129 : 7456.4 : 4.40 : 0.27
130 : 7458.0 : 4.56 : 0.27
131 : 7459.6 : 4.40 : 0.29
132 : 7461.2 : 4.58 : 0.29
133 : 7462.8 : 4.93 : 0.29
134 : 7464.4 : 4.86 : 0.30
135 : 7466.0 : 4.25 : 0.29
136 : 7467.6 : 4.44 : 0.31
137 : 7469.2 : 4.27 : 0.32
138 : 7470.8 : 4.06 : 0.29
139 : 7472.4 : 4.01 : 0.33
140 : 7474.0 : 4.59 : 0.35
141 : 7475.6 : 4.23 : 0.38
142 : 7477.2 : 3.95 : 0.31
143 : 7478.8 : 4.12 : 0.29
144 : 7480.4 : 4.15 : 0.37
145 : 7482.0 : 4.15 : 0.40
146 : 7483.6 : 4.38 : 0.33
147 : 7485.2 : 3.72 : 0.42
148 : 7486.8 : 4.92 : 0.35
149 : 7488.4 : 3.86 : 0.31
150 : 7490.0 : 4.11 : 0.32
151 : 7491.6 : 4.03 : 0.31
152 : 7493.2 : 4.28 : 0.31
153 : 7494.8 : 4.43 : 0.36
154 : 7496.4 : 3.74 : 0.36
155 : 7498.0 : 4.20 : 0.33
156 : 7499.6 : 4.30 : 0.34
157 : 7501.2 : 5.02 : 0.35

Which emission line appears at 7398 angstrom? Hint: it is [S II] 6716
